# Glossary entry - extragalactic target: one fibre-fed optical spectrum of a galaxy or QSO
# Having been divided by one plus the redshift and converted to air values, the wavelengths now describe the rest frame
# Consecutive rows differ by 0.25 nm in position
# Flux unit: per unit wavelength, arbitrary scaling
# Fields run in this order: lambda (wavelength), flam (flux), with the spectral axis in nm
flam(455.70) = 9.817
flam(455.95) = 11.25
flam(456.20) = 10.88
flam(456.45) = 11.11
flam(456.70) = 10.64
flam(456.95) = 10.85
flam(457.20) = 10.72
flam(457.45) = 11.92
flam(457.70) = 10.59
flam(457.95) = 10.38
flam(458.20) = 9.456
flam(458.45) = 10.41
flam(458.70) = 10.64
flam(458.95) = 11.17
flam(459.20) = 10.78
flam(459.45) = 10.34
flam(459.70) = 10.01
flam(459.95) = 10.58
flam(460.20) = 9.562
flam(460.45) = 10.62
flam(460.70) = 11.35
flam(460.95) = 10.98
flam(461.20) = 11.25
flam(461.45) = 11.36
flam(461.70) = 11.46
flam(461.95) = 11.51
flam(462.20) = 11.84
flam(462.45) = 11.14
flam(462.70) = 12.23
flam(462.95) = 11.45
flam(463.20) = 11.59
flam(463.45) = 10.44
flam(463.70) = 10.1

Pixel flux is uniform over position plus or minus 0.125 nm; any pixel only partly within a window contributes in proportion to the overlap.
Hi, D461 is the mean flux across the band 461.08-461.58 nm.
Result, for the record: 11.3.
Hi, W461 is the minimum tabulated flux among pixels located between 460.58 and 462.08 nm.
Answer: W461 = 10.98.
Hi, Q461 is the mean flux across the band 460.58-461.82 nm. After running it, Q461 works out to 11.3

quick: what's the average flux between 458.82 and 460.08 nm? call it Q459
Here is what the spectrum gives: 10.6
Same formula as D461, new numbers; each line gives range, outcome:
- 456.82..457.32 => 10.8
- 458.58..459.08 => 10.9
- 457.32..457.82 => 11.3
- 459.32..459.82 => 10.2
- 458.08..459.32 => 10.5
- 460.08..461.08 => 10.6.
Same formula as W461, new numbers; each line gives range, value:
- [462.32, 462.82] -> 11.14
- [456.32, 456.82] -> 10.64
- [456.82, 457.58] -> 10.72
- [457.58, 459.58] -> 9.456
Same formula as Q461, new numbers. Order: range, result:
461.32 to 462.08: 11.4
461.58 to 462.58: 11.5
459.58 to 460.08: 10.3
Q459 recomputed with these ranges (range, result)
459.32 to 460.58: 10.2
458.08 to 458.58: 9.94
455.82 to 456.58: 11.1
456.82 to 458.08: 10.9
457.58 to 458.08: 10.5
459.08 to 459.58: 10.6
